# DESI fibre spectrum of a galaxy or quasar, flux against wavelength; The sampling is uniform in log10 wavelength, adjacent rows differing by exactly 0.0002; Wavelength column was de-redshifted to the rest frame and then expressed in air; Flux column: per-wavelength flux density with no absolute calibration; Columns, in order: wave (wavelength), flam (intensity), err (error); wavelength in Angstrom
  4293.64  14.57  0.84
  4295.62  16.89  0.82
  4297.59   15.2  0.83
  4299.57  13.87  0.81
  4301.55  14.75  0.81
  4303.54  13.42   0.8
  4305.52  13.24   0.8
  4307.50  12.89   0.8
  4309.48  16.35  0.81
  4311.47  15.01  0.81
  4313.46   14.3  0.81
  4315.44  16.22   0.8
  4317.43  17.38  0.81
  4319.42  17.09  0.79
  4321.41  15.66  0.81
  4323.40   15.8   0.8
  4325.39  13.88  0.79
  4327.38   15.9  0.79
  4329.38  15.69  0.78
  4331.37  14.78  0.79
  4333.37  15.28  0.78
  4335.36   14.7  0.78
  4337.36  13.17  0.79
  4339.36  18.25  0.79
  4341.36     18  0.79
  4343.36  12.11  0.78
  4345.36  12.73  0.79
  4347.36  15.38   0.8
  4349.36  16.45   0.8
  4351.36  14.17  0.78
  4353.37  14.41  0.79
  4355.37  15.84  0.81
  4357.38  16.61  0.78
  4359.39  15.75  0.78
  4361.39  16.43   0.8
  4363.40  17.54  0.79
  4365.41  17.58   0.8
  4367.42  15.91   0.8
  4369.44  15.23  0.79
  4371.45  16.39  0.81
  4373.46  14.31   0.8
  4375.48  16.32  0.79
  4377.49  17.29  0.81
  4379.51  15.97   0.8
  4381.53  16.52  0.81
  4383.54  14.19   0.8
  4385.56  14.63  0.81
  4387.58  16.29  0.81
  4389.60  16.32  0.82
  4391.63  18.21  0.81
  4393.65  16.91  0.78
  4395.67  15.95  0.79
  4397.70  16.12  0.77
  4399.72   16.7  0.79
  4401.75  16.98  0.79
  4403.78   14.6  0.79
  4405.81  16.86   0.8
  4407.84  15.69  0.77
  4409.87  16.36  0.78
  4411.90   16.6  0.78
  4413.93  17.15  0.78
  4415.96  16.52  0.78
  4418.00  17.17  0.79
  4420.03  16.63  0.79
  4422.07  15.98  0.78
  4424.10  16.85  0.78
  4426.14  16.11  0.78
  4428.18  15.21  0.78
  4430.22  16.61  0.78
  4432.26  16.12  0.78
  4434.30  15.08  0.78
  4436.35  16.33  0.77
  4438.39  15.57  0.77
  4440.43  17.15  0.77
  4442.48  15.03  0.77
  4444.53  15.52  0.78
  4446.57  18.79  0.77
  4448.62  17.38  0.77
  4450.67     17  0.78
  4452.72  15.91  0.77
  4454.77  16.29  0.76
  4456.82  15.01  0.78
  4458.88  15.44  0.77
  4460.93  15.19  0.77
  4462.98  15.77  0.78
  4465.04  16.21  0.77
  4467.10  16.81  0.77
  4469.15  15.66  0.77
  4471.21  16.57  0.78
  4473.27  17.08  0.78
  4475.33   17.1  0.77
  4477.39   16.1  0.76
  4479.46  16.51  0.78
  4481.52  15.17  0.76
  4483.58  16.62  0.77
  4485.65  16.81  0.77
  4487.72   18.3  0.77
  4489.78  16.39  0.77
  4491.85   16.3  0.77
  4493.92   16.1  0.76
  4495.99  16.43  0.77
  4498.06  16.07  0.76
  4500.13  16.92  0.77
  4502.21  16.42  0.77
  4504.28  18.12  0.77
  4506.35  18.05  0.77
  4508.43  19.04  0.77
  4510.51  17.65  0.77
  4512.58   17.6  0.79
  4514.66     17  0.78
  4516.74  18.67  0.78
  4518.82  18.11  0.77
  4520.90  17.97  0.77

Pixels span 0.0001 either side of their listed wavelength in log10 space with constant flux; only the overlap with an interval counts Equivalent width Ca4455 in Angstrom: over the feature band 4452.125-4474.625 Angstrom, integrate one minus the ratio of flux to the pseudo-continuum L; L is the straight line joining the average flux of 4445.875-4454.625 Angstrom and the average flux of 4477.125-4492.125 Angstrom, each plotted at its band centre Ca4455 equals 1.2 Angstrom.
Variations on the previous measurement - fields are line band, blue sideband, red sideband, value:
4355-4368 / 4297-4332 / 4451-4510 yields -0.9 Angstrom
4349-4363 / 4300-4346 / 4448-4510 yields -0.3 Angstrom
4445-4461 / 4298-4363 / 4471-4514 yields 0.1 Angstrom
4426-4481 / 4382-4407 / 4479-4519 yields 1.6 Angstrom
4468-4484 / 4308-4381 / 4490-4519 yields 0.6 Angstrom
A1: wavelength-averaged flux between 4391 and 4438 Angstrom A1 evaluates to 16.4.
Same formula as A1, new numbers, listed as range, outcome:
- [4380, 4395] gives 16.1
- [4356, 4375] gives 16.2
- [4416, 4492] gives 16.3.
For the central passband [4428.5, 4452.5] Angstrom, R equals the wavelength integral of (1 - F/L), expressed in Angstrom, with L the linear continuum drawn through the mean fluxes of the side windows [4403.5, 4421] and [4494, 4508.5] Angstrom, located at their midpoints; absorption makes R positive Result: 0.45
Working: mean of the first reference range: 16.5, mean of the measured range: 16.4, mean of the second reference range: 17.1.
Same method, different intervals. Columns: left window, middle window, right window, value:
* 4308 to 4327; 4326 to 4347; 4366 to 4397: 1.0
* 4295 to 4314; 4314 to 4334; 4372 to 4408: -1.1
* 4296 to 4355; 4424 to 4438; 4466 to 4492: 0.1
